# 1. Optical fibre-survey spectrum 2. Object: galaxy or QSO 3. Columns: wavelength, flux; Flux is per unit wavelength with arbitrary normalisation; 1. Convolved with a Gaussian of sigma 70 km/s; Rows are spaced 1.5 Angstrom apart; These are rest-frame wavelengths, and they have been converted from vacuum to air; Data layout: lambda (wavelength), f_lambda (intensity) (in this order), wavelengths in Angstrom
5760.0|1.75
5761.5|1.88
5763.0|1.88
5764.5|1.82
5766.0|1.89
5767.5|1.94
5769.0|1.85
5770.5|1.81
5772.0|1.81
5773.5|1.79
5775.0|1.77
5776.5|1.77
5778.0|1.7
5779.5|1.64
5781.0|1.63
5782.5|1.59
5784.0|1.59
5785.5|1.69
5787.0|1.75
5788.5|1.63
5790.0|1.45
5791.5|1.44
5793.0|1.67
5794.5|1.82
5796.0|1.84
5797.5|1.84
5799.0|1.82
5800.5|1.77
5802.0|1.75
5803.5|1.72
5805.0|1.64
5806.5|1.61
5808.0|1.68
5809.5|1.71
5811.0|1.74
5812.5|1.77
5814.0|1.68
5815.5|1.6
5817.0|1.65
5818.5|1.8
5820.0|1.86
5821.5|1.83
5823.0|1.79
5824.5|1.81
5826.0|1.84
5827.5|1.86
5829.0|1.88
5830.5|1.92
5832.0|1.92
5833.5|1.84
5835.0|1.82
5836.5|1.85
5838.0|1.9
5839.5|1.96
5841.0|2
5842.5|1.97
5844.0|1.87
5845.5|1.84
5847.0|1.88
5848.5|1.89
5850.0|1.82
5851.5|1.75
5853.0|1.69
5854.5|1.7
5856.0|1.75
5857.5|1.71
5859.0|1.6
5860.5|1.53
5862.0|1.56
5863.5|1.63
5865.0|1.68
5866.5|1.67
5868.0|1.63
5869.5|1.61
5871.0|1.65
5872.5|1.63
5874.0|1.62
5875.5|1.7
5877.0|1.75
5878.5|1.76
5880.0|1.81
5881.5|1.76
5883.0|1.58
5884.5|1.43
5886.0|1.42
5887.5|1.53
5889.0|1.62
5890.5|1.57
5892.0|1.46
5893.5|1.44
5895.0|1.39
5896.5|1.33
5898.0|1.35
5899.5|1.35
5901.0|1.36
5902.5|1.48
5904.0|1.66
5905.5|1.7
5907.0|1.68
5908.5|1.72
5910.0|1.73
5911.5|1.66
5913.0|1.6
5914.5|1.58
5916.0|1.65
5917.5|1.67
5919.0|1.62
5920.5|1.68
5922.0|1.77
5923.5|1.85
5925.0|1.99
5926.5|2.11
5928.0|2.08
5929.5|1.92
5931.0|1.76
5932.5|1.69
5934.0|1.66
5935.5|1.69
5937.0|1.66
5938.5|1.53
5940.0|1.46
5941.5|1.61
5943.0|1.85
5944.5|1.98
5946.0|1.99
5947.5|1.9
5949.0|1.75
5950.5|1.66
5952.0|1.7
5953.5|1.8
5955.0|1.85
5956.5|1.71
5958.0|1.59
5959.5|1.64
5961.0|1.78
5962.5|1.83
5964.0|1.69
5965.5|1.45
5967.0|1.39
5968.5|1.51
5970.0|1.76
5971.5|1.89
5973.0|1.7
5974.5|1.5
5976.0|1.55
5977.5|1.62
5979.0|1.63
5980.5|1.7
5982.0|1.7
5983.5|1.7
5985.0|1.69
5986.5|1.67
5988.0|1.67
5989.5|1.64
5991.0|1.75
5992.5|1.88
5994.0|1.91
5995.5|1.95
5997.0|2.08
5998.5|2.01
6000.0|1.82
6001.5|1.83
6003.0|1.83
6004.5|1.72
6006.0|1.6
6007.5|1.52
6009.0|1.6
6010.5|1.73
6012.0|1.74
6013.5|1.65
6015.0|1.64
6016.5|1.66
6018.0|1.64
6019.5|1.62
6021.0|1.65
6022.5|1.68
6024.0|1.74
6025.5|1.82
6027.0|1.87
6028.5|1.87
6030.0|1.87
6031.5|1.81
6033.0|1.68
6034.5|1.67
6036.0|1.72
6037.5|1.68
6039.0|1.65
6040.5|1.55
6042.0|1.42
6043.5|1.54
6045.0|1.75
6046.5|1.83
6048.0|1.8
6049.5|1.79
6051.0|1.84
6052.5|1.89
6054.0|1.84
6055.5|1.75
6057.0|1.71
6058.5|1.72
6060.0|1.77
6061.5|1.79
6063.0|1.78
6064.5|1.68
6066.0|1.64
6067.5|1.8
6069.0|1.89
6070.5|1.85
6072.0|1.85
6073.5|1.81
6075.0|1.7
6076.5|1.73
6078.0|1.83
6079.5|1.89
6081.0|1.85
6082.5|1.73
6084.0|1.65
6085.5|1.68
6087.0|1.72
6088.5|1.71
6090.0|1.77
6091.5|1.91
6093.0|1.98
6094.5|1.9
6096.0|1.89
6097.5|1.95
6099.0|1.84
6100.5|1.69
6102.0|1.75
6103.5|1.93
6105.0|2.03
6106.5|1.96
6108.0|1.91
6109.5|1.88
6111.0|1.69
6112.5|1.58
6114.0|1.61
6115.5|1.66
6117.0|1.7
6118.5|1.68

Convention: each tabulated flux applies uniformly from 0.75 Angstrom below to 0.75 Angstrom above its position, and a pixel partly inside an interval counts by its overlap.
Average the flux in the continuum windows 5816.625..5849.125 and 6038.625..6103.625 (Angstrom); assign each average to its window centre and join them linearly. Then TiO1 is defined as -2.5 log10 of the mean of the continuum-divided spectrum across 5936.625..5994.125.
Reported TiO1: 0.07 mag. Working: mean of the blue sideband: 1.87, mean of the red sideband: 1.77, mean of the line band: 1.7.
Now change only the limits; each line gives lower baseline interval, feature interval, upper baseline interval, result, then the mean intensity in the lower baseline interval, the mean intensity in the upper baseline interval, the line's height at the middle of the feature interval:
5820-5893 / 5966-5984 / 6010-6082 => 0.07 mag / 1.74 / 1.74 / 1.74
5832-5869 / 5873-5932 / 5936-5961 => 0.07 mag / 1.77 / 1.73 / 1.75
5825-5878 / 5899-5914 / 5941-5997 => 0.10 mag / 1.77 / 1.72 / 1.75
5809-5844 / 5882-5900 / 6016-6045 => 0.22 mag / 1.83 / 1.69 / 1.79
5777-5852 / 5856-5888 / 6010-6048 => 0.07 mag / 1.77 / 1.7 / 1.75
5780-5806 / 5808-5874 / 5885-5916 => -0.10 mag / 1.68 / 1.53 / 1.62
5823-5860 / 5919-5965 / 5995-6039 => 0.01 mag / 1.83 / 1.75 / 1.78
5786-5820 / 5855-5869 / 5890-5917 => -0.02 mag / 1.7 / 1.54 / 1.61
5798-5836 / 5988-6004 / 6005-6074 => -0.07 mag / 1.77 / 1.73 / 1.74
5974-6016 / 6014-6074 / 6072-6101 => 0.02 mag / 1.73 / 1.8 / 1.77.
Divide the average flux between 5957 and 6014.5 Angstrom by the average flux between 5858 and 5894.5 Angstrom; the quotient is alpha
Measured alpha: 1.1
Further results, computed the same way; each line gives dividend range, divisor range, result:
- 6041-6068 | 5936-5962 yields 1.00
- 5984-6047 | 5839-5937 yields 1.03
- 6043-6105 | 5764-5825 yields 1.04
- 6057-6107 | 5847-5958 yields 1.08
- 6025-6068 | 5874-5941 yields 1.06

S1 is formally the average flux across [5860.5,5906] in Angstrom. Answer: 1.57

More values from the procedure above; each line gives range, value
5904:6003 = 1.74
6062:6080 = 1.79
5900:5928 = 1.7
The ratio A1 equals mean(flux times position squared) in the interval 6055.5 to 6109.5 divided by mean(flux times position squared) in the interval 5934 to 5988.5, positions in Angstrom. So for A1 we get 1.12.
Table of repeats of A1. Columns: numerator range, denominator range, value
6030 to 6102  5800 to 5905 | 1.12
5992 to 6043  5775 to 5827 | 1.09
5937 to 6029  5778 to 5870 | 1.04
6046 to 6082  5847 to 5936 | 1.15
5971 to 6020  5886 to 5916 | 1.16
